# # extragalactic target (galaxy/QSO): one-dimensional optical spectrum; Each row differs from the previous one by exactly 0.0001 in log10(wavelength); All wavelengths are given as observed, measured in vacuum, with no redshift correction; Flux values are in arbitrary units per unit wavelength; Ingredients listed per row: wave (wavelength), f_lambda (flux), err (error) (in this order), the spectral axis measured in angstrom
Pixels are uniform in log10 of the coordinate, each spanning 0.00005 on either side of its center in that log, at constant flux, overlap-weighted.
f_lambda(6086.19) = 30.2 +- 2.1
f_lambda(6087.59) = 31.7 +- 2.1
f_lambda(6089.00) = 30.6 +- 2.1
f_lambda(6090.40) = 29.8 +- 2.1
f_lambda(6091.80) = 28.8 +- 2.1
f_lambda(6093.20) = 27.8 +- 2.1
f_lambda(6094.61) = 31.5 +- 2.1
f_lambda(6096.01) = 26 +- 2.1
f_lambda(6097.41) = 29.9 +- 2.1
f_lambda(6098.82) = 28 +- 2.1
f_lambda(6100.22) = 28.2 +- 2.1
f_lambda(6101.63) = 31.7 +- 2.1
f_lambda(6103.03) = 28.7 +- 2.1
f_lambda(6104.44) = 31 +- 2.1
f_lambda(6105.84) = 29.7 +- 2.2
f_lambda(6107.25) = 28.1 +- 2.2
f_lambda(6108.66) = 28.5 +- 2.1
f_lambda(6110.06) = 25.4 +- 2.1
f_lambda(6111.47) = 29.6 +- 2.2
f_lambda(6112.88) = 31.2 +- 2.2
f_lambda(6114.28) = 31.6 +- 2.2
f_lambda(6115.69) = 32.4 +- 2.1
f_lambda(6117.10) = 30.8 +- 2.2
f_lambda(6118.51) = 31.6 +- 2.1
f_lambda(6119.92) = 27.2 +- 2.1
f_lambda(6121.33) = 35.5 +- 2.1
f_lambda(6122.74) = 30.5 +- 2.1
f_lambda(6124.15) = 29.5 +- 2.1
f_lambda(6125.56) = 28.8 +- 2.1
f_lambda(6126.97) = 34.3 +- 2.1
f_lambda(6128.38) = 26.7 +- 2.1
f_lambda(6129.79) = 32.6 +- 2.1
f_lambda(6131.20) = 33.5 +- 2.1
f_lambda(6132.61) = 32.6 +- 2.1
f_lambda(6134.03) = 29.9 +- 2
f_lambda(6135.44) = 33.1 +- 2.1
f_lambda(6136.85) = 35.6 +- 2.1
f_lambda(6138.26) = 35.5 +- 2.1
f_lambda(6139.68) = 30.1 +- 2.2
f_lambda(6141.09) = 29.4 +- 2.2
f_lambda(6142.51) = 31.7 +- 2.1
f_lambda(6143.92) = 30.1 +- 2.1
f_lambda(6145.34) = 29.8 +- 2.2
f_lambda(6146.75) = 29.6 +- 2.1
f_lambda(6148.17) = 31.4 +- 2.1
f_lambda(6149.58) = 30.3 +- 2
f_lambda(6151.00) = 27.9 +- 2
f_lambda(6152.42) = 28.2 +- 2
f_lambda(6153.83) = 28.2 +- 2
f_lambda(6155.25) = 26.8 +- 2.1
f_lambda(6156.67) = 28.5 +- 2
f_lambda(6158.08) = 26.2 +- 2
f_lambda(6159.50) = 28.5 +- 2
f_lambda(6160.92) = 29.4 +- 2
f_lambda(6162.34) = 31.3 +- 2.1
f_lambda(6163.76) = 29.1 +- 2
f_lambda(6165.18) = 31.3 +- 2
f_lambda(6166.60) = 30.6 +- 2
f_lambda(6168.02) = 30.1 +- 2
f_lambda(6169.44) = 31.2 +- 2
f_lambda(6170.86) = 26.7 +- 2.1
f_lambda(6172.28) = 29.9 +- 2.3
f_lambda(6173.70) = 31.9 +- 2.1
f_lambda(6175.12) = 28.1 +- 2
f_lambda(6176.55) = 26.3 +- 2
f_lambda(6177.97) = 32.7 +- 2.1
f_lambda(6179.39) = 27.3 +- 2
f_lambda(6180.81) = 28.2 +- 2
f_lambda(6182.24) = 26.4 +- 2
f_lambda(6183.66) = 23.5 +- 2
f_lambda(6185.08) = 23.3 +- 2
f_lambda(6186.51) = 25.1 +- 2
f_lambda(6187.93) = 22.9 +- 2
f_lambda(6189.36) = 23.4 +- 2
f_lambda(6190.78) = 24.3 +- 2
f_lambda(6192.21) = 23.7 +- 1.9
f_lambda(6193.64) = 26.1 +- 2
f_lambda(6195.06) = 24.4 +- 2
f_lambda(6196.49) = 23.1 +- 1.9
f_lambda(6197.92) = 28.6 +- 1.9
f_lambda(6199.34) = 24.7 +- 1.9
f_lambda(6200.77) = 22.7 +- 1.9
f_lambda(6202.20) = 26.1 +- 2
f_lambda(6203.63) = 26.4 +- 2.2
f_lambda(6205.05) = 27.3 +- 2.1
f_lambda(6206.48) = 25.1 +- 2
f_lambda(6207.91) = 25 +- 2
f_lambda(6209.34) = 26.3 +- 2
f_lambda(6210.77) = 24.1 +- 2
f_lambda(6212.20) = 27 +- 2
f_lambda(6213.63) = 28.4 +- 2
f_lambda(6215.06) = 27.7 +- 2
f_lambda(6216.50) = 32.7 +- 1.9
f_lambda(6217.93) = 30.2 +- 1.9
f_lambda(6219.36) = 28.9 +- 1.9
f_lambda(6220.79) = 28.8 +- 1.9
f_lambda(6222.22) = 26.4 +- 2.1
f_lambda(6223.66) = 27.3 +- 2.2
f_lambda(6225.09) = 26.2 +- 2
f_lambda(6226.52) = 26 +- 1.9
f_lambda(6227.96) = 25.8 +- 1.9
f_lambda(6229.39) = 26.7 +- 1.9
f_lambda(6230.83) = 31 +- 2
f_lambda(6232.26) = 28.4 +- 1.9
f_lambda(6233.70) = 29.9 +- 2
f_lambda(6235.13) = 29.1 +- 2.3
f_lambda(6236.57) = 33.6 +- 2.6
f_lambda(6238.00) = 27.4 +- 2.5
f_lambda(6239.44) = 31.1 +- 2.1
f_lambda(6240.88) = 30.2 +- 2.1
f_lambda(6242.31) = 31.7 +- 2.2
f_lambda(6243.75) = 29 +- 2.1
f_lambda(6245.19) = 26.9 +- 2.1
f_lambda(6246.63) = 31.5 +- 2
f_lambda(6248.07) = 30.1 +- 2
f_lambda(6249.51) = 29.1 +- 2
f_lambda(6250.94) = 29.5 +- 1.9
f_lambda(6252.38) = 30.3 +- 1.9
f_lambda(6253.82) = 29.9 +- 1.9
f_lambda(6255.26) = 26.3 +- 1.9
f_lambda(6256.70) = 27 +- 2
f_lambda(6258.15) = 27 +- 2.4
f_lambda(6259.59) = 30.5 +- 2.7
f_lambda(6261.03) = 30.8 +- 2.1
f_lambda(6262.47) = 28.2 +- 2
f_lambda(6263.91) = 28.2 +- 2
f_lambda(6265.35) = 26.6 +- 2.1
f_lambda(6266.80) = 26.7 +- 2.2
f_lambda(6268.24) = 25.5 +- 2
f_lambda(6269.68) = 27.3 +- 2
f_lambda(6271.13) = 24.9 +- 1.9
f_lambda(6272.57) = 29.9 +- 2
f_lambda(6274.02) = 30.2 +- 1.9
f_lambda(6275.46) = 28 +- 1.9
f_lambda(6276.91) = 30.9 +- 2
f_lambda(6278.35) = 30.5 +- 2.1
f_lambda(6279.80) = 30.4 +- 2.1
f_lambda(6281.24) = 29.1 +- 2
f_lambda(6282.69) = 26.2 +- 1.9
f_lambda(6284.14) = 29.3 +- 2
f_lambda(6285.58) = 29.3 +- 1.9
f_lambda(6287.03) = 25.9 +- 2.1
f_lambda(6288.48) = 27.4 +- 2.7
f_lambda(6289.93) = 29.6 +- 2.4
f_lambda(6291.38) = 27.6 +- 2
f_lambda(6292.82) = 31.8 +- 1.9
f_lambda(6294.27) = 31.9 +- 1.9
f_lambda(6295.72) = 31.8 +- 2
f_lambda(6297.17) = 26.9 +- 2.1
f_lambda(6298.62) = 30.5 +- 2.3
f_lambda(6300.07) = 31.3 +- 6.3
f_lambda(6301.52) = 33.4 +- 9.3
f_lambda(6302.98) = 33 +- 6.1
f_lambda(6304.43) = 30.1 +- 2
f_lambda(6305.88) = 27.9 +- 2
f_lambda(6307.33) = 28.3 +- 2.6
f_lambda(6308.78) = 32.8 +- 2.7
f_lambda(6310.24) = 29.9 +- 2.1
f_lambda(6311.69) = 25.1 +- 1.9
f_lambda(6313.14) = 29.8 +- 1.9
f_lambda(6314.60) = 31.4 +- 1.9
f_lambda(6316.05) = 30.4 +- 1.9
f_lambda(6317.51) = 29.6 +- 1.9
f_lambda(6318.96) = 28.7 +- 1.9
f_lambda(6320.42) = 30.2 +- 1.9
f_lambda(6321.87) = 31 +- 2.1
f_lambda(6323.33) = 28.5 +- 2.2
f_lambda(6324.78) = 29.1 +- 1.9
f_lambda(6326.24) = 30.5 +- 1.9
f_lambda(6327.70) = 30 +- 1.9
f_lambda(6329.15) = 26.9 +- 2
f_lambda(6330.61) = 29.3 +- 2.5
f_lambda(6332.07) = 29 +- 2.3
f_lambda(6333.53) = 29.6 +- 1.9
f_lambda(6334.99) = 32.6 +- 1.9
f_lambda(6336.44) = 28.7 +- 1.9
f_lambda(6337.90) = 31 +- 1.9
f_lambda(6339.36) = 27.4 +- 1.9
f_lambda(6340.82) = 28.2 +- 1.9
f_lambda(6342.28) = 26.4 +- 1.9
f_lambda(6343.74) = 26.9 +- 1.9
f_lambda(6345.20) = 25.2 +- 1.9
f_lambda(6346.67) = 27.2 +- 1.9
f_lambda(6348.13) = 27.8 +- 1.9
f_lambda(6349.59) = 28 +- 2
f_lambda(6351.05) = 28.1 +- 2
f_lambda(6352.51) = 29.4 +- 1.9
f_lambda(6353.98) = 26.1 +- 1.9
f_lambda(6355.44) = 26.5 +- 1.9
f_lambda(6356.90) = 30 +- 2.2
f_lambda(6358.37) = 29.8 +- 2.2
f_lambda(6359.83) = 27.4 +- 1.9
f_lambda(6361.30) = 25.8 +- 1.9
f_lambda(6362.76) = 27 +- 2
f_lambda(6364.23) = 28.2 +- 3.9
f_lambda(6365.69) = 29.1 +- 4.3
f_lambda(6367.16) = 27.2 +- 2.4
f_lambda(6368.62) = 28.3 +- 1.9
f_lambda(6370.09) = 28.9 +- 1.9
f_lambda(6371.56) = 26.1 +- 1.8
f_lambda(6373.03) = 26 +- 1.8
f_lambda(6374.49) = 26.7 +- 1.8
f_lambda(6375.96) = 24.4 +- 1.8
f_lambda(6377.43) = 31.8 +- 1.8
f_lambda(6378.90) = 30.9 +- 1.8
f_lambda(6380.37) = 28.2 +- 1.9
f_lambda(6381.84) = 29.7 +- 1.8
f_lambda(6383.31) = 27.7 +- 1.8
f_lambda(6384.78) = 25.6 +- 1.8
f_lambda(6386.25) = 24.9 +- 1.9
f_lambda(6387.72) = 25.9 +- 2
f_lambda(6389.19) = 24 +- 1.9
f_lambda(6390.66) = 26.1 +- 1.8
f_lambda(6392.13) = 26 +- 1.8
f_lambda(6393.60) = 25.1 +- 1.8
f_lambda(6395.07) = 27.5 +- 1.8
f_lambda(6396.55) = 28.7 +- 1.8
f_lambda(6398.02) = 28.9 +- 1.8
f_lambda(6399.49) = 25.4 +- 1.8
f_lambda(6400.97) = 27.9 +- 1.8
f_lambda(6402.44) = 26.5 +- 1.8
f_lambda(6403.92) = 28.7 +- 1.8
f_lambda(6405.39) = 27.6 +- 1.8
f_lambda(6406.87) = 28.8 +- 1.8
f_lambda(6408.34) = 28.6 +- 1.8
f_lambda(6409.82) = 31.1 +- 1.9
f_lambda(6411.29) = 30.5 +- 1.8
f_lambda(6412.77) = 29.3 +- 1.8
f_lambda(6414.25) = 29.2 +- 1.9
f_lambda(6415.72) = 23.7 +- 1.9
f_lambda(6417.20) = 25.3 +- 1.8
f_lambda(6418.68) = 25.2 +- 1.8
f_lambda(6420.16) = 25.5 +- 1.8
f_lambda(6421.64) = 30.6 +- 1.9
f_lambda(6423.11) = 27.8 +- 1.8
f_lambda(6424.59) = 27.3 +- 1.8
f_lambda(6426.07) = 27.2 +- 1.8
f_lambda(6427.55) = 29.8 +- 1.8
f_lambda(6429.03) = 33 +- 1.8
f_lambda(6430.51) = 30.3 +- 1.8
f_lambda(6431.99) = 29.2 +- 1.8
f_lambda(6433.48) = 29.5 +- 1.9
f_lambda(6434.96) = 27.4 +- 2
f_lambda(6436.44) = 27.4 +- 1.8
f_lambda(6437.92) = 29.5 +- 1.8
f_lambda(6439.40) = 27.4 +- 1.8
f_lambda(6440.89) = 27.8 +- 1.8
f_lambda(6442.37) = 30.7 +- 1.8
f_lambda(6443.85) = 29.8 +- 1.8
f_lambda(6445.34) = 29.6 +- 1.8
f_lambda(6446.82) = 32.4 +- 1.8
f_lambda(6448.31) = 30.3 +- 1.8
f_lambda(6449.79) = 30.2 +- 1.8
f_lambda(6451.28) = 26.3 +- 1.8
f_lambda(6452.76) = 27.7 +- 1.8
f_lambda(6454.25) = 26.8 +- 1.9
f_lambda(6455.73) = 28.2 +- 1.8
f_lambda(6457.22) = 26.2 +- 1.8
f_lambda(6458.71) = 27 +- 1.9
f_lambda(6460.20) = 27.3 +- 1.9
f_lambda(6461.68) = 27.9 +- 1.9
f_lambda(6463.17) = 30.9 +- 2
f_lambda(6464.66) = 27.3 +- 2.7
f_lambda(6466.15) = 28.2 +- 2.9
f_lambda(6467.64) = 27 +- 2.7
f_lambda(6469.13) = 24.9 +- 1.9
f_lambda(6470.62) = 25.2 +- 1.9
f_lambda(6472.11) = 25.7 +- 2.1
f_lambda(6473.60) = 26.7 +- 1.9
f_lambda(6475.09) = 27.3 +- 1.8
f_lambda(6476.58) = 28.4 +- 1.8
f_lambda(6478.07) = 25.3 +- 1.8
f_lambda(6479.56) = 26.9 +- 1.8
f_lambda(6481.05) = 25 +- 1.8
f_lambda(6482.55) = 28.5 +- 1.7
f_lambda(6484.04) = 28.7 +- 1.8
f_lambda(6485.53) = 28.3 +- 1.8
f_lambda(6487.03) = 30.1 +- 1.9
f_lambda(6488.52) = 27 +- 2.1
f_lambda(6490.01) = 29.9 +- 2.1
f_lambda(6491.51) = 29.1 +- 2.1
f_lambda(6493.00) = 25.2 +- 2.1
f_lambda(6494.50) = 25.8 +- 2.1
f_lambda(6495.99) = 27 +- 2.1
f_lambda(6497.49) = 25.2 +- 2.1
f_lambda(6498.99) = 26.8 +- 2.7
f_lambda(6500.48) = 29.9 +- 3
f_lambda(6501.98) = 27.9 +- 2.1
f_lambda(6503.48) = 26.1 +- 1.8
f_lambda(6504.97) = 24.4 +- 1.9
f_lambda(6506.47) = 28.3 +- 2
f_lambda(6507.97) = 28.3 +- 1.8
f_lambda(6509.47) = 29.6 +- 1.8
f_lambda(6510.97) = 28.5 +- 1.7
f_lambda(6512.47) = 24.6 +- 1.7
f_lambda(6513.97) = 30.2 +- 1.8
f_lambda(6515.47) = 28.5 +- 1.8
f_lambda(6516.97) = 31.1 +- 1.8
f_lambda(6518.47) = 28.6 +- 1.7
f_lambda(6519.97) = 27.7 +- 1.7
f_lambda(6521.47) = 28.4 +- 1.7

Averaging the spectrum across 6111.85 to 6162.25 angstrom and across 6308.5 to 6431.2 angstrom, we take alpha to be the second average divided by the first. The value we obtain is 0.92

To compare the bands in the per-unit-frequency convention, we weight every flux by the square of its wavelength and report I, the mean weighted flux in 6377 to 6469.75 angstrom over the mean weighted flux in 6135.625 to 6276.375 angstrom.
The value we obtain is 1.07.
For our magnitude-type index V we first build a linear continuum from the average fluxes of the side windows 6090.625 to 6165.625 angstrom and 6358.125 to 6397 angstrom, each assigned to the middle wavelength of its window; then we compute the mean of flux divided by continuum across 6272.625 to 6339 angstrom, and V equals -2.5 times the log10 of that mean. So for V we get -0.06 mag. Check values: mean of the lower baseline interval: 30.1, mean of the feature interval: 29.7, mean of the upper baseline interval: 27.3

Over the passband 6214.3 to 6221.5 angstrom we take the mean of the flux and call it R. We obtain 29.6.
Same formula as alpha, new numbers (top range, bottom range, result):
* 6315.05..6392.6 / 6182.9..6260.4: 1.03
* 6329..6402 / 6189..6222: 1.05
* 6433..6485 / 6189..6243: 1.02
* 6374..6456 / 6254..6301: 0.98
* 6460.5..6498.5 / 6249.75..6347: 0.94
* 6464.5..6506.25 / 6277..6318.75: 0.91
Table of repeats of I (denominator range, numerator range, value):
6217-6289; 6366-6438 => 1.02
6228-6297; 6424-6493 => 1.03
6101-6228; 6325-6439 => 1.05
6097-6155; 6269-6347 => 1.02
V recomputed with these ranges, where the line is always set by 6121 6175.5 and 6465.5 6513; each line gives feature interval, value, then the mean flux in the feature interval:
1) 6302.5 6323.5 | -0.04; 29.8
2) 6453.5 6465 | -0.01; 27.7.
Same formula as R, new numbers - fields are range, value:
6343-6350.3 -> 27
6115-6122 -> 31.5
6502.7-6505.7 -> 25.3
